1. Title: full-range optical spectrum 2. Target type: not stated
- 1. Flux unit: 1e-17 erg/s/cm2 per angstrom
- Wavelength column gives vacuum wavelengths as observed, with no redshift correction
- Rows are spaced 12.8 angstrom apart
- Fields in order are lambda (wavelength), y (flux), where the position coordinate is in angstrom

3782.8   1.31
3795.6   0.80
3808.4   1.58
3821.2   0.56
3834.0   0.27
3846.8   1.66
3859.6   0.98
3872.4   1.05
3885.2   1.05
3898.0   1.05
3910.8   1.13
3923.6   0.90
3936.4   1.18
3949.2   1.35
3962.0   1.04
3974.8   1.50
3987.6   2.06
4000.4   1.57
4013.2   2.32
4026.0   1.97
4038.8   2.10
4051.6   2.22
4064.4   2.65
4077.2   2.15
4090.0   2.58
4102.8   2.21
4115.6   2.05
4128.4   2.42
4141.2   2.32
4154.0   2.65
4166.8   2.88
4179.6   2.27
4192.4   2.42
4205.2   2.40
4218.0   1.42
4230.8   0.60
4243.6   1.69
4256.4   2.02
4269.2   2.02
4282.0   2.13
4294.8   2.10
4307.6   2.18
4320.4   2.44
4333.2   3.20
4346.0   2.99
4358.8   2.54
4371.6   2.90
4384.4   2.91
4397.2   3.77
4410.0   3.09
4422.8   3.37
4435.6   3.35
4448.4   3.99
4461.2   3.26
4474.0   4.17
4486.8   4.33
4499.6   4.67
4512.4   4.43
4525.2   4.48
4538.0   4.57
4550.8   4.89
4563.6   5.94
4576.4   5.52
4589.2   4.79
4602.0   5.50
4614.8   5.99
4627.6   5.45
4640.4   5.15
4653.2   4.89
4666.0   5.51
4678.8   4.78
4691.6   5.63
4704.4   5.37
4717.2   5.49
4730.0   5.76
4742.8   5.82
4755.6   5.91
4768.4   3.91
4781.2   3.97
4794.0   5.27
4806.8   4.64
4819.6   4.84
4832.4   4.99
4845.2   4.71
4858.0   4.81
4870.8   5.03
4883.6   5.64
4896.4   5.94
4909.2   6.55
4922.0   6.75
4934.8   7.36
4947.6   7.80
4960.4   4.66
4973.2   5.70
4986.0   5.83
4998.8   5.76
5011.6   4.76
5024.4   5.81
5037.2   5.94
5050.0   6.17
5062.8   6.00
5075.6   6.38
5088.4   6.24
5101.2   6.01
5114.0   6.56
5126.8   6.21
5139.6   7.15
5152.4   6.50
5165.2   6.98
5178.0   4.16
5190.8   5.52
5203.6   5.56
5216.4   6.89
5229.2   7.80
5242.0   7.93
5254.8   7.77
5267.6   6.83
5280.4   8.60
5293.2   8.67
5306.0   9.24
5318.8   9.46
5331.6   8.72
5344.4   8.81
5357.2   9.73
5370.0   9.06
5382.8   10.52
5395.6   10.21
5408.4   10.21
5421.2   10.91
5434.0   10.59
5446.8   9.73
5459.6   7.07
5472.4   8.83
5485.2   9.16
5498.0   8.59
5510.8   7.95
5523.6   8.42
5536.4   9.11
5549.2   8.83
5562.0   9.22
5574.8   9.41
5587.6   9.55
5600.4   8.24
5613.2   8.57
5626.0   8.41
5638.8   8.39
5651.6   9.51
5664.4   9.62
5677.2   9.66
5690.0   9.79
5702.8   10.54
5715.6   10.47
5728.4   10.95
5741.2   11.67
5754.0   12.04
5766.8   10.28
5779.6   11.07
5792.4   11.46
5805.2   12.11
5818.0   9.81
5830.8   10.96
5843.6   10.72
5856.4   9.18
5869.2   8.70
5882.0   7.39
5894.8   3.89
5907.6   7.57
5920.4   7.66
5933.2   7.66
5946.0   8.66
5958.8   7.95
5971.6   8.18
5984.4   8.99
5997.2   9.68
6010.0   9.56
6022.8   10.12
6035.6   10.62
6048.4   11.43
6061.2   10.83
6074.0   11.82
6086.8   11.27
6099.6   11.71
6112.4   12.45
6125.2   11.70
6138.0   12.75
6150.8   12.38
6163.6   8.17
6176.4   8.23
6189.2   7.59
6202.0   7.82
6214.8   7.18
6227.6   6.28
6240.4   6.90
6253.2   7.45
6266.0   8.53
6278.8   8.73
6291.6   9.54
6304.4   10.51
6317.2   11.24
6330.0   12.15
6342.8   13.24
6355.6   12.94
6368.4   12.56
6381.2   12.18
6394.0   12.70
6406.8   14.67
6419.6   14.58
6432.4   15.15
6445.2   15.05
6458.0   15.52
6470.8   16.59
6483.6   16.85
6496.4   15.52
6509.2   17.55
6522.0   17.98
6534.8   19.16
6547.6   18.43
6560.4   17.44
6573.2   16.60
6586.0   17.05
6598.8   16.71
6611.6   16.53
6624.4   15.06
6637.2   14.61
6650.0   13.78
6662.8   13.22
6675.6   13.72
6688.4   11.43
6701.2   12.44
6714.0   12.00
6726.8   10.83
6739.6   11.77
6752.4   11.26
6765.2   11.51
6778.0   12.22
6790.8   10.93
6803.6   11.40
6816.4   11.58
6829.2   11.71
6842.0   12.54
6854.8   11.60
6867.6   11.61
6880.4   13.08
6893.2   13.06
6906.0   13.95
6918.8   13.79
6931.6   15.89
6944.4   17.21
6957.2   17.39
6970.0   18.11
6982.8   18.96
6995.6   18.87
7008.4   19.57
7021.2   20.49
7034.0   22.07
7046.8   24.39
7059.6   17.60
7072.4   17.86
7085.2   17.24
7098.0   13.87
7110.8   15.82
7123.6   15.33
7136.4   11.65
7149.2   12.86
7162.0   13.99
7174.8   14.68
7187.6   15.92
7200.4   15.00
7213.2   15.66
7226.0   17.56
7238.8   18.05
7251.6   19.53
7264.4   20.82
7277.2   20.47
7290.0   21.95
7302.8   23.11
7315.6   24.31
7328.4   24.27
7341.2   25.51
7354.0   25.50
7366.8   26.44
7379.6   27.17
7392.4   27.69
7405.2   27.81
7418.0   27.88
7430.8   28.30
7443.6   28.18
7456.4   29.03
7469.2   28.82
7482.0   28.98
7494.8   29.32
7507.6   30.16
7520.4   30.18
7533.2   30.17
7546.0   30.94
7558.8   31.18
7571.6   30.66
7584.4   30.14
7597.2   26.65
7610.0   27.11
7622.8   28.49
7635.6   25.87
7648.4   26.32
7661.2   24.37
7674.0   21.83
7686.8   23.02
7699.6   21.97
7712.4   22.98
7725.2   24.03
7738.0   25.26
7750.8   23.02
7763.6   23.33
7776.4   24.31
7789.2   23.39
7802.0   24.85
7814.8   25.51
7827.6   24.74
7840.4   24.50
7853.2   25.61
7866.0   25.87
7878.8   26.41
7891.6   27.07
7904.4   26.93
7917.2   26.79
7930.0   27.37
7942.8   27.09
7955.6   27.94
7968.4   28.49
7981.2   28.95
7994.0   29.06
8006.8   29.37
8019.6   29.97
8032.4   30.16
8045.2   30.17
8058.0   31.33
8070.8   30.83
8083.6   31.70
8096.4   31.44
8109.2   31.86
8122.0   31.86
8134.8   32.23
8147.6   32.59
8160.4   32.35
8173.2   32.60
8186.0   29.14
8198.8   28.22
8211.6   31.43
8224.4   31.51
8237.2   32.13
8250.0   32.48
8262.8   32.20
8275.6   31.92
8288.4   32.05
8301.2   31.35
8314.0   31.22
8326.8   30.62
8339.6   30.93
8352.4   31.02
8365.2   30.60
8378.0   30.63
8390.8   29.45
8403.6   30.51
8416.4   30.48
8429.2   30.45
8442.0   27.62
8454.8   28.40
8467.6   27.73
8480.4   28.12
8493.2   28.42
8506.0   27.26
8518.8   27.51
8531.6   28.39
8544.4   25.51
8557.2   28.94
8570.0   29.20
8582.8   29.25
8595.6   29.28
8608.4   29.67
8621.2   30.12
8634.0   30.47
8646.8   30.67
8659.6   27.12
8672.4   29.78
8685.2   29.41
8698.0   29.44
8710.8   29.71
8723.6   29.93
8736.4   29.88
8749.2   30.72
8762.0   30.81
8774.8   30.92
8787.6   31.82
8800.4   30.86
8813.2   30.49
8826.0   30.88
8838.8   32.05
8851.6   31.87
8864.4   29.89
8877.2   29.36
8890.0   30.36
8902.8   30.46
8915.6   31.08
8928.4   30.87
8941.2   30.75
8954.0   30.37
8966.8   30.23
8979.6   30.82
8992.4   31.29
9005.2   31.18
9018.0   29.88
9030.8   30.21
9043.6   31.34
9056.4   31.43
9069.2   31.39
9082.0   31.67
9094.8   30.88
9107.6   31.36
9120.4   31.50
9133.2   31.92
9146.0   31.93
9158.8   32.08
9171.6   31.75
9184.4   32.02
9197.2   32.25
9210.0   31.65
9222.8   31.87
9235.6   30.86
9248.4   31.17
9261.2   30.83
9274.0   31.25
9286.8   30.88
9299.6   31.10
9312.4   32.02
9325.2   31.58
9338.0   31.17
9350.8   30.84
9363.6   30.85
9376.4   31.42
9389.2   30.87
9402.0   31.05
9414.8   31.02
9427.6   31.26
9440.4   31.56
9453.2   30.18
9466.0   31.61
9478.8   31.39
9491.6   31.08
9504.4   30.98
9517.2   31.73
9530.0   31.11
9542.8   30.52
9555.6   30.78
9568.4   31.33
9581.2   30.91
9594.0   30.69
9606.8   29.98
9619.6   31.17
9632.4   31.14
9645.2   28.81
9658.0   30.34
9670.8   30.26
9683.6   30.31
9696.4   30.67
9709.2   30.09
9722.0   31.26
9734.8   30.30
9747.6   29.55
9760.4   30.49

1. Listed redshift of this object 0.000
